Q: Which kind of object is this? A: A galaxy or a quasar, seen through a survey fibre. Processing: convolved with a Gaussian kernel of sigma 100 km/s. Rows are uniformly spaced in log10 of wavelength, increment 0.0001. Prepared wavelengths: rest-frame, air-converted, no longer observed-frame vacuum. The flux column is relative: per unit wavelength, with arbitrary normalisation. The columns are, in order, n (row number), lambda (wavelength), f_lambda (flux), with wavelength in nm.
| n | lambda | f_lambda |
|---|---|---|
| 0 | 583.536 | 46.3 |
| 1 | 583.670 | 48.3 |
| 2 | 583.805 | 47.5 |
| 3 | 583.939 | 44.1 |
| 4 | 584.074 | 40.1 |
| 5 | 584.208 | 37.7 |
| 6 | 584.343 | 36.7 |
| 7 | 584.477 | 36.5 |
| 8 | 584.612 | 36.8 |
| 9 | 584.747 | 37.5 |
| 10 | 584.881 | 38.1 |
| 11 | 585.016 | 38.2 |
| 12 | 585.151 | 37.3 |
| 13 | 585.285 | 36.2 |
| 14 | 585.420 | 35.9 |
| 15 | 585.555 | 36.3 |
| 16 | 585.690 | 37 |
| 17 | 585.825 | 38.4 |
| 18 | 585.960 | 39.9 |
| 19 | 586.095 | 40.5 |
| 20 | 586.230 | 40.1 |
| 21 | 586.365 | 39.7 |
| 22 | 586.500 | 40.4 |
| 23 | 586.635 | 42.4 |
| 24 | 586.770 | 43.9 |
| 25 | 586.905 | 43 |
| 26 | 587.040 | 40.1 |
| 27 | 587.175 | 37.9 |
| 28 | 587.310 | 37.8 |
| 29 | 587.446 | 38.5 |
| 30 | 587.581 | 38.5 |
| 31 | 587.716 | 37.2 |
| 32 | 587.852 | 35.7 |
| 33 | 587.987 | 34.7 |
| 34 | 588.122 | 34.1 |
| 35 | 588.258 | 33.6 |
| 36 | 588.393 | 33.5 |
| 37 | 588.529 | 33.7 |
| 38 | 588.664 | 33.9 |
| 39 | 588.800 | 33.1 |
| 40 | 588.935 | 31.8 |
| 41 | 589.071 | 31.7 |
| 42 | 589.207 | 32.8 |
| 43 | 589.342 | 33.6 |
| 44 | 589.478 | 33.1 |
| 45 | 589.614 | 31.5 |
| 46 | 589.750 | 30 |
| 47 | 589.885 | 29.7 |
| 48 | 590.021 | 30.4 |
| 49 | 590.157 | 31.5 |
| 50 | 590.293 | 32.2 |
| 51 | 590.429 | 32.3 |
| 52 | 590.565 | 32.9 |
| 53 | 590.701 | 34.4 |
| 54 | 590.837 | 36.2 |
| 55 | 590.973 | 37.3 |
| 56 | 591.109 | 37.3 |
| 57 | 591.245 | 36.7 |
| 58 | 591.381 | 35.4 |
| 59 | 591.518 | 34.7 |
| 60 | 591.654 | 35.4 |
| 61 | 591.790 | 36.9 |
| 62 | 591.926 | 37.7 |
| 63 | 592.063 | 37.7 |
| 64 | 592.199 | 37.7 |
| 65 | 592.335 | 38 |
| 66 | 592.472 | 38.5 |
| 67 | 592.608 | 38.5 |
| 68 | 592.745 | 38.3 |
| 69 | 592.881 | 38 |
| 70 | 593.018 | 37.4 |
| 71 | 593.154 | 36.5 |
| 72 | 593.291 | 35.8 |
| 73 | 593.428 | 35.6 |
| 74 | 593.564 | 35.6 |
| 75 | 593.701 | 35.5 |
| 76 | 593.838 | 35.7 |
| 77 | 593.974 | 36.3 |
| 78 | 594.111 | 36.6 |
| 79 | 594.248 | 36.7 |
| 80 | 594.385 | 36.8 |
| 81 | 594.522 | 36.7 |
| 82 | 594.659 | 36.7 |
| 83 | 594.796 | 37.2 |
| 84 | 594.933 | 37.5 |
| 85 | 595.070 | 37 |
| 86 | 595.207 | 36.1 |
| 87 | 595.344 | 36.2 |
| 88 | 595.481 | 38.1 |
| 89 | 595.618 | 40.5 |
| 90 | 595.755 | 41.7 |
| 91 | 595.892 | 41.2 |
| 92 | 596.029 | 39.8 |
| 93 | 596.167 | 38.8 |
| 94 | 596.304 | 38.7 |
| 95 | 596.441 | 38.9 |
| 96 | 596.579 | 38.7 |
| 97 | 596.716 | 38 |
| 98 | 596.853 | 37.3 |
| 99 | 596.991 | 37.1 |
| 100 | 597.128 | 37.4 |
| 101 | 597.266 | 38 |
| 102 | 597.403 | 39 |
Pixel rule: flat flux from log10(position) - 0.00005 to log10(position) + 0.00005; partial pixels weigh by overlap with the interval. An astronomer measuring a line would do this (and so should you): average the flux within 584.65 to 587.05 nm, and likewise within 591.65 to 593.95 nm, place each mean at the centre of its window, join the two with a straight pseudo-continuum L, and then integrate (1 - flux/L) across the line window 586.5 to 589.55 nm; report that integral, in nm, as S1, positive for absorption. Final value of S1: 0.18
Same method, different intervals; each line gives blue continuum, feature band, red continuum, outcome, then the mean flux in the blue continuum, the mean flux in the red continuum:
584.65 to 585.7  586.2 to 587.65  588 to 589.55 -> -0.21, 37.1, 33.2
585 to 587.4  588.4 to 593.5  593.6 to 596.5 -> 0.48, 39.2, 37.7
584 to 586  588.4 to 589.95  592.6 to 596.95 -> 0.21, 37.5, 37.6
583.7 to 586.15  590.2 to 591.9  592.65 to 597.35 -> 0.13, 38.7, 37.6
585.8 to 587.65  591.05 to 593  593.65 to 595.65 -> 0.04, 40.1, 36.9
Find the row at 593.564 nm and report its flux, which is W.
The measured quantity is 35.6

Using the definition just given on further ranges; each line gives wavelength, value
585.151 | 37.3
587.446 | 38.5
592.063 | 37.7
